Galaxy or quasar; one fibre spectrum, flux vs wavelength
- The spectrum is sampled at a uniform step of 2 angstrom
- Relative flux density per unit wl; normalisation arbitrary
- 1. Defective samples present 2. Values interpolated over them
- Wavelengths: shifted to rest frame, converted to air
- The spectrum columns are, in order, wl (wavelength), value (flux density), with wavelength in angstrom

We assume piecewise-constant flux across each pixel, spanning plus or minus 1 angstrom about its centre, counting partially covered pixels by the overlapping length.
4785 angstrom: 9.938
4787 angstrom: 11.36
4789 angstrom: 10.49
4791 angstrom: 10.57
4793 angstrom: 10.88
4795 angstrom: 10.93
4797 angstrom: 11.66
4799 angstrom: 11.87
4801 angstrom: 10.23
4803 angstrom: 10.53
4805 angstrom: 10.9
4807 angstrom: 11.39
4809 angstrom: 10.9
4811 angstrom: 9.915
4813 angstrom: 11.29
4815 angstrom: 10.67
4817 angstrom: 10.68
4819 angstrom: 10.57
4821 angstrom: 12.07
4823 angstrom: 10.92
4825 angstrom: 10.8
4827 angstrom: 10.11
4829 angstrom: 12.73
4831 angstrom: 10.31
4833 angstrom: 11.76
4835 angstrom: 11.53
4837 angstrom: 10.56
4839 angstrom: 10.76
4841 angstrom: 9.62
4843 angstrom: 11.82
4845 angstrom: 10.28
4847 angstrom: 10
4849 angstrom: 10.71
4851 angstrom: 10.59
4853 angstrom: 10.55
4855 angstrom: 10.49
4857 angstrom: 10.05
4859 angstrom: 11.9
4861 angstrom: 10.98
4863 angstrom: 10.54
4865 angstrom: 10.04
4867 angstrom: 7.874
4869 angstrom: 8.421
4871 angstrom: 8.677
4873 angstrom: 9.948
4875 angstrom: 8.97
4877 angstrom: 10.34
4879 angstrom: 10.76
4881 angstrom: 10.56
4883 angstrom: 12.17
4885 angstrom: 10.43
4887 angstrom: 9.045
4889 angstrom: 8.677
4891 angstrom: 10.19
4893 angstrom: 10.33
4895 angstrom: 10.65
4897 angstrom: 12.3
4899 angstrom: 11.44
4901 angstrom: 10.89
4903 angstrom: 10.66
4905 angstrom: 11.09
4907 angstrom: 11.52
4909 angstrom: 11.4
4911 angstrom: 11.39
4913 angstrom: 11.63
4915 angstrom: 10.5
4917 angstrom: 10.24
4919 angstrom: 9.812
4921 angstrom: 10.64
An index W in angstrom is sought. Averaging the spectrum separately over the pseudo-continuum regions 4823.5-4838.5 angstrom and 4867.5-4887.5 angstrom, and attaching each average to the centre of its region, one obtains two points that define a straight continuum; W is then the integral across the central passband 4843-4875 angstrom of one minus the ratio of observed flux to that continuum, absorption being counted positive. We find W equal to 0.91 angstrom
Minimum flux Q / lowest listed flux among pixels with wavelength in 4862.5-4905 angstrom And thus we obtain 7.874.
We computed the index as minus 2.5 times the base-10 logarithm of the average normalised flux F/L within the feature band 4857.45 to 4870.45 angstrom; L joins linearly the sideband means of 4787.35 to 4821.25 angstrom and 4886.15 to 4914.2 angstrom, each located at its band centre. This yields 0.10 mag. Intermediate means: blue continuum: 10.9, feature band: 9.92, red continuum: 10.8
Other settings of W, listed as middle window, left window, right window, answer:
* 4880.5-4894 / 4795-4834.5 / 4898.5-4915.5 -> 1.2 angstrom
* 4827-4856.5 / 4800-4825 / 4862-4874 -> -2.3 angstrom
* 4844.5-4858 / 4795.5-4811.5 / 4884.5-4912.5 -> 0.6 angstrom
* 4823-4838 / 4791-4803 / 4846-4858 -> -0.6 angstrom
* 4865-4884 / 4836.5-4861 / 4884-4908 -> 1.5 angstrom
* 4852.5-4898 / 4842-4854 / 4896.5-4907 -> 3.3 angstrom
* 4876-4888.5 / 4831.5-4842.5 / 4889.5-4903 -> 0.4 angstrom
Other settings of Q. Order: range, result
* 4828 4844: 9.62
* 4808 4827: 9.915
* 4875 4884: 8.97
